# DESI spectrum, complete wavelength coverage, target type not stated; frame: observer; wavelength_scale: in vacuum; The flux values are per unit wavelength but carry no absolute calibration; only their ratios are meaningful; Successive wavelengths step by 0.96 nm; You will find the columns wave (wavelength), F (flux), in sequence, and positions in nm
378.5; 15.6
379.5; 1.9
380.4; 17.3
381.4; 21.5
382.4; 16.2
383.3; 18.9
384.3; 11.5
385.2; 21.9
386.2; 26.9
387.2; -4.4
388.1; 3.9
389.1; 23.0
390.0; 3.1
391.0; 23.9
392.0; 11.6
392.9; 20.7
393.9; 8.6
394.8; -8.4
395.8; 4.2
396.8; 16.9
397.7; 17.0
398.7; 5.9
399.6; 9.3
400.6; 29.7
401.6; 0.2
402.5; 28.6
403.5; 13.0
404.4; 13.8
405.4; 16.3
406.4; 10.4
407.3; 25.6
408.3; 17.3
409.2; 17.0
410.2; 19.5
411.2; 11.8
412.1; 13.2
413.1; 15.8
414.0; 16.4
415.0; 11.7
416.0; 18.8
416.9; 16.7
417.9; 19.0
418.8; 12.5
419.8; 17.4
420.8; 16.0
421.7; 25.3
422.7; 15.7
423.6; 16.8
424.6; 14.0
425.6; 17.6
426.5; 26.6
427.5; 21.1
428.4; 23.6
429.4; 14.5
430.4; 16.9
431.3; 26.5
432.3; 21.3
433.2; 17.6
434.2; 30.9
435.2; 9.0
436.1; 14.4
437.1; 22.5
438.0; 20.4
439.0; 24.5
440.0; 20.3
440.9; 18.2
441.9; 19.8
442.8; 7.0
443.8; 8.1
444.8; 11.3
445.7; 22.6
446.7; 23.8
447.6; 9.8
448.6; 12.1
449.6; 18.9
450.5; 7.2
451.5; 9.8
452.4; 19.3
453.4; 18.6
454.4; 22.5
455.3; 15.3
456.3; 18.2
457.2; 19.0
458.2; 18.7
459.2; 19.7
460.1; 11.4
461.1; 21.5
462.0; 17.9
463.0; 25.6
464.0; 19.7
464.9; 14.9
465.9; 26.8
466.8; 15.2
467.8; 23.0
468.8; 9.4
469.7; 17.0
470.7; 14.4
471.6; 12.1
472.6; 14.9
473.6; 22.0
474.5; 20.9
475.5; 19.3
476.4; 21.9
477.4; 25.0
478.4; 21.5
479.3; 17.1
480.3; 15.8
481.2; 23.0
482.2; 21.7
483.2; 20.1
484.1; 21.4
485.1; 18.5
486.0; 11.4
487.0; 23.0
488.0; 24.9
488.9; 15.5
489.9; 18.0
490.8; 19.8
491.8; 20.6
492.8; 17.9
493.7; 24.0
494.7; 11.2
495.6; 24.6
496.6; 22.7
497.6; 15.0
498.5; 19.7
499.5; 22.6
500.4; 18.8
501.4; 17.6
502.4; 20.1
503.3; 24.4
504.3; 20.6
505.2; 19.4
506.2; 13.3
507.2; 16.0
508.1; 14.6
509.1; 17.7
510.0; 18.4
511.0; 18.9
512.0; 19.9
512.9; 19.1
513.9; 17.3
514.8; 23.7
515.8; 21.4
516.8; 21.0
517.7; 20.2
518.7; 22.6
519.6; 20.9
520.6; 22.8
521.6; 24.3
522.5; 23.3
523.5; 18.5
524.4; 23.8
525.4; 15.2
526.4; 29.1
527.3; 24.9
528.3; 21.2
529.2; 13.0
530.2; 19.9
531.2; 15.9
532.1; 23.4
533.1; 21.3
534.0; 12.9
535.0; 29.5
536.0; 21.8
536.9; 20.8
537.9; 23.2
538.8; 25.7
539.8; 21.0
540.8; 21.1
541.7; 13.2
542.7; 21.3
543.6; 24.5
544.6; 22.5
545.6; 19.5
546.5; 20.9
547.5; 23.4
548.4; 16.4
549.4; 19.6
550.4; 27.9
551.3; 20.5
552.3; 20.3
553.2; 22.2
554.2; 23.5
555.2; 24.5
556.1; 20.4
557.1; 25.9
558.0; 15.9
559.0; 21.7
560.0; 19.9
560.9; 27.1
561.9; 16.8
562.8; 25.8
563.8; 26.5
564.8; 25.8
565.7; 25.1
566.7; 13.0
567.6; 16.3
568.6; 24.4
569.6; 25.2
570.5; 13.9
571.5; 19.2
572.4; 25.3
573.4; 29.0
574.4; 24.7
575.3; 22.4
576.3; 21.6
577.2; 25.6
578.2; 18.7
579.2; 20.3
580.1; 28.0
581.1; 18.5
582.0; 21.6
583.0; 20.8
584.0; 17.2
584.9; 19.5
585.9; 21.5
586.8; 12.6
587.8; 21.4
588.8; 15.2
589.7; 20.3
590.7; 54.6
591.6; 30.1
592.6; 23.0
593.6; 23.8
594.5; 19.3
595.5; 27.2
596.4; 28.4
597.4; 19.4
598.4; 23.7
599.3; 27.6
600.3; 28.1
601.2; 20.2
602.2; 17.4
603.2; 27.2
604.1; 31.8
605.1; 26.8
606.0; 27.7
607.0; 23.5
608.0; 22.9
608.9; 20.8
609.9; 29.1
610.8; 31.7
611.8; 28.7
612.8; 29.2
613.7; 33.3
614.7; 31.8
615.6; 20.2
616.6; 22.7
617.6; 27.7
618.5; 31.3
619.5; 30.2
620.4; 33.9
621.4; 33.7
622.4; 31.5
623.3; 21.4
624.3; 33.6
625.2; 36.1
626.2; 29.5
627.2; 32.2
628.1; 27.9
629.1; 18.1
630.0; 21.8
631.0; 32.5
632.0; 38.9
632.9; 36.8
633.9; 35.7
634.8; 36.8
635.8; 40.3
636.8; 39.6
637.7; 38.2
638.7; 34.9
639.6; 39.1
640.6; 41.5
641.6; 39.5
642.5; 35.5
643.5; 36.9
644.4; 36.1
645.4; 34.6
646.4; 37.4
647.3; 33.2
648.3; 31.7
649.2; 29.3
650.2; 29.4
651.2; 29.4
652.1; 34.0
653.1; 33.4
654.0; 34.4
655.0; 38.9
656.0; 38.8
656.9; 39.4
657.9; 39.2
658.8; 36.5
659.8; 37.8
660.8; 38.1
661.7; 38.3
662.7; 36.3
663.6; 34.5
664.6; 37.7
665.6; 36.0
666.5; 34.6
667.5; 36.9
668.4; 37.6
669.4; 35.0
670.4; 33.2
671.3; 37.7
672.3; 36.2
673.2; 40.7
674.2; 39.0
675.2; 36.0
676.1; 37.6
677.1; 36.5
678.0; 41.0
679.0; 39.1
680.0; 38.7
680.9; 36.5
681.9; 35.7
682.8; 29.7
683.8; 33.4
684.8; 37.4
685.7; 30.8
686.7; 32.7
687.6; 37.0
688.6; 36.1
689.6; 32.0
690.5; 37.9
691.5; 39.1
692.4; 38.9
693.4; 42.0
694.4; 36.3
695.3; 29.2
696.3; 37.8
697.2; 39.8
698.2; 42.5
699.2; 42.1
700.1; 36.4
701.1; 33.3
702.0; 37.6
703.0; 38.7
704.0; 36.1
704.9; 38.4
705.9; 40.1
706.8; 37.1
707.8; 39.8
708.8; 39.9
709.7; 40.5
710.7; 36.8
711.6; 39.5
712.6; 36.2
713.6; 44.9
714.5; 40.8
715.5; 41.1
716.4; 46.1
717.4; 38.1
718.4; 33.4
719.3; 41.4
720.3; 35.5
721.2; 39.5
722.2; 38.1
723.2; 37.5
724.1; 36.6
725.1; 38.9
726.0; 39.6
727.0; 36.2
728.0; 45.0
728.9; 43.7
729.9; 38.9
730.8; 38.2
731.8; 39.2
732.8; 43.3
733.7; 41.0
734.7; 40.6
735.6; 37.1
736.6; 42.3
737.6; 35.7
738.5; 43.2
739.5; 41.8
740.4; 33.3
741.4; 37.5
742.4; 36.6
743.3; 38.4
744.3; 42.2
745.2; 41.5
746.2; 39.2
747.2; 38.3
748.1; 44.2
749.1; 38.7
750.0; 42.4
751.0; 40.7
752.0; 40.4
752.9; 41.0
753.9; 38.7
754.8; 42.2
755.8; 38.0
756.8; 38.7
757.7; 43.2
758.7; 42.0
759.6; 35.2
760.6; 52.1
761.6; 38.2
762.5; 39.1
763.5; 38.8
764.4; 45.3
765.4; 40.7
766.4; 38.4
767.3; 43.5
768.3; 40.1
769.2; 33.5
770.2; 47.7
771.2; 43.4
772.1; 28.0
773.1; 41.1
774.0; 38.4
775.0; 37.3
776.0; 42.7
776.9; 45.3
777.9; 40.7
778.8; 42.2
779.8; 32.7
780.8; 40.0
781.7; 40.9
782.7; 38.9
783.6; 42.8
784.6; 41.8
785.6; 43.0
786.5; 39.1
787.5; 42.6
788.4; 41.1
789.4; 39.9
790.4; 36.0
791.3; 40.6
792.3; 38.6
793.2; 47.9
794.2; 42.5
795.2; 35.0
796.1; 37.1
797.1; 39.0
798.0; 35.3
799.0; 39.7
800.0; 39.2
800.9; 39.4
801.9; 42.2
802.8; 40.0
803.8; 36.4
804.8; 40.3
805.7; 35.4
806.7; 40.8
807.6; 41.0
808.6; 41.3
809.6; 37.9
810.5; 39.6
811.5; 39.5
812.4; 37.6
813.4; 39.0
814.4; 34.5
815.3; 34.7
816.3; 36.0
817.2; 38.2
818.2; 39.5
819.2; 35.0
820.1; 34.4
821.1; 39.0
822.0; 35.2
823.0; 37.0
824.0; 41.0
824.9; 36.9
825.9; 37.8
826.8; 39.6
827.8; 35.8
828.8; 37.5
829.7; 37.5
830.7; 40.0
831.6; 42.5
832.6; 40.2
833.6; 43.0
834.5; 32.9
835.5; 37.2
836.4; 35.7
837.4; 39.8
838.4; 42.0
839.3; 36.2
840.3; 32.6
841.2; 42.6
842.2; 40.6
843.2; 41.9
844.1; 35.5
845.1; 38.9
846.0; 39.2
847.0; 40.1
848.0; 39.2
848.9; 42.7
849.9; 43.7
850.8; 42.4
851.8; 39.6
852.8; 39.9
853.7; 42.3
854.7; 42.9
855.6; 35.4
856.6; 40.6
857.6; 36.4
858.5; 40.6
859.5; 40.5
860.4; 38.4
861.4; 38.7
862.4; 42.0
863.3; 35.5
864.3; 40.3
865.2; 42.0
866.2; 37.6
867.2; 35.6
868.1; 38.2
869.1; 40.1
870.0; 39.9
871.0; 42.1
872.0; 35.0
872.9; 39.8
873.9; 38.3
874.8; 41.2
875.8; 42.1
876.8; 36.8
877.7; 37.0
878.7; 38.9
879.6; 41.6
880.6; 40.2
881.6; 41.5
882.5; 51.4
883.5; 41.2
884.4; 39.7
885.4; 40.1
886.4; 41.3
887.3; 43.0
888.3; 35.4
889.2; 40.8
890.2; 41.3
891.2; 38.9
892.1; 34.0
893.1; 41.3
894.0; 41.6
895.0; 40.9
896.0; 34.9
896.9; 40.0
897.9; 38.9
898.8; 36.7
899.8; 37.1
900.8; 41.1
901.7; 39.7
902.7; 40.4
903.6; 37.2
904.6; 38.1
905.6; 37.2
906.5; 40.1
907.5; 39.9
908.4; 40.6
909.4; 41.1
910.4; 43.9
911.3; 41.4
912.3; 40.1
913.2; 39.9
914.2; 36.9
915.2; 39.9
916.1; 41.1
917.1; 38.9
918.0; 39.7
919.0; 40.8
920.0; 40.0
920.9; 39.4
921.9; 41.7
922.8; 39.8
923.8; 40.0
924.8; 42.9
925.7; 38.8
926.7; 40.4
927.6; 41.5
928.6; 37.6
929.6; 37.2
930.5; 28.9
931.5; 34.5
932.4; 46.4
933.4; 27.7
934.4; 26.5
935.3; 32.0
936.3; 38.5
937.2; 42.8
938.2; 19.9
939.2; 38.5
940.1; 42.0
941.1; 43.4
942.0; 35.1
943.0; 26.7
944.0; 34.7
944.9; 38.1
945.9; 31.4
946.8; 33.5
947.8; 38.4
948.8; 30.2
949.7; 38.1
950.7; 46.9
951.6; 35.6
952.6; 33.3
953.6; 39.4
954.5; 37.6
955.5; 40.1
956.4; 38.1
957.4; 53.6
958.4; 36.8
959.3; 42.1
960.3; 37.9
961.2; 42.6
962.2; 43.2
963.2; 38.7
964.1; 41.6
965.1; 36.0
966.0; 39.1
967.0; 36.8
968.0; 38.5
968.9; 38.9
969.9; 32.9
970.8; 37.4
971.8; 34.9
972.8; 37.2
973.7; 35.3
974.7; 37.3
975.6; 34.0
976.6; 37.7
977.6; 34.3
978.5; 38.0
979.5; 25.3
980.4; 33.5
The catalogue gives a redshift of 0.58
